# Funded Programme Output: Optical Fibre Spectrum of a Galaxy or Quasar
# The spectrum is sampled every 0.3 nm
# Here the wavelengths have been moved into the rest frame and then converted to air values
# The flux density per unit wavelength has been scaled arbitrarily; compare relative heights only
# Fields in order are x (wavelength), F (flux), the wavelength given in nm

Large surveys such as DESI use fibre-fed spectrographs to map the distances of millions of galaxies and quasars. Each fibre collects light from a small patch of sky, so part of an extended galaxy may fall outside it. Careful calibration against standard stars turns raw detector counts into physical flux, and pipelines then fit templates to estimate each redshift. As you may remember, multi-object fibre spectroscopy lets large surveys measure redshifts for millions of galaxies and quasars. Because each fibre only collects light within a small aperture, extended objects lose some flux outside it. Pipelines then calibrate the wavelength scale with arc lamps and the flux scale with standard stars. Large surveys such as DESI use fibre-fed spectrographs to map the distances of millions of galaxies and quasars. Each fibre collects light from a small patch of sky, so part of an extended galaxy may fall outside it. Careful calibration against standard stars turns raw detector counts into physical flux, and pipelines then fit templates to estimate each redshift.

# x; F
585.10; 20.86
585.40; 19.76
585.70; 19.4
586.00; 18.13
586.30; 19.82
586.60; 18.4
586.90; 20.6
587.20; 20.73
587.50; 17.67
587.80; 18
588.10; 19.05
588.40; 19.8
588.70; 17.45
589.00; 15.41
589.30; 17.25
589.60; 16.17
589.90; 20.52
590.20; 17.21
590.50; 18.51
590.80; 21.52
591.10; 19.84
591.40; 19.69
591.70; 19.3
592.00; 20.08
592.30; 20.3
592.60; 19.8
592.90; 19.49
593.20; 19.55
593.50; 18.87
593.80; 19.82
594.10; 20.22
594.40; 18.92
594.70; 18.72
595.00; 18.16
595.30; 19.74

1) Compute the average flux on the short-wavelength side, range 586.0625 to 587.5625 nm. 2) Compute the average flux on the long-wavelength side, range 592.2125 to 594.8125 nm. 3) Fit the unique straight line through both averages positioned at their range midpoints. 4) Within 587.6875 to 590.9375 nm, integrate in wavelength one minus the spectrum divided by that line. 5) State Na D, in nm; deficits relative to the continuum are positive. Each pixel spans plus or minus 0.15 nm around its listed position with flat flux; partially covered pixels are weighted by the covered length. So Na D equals 0.206 nm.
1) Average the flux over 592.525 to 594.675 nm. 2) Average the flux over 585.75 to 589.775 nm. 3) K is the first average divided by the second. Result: 1.06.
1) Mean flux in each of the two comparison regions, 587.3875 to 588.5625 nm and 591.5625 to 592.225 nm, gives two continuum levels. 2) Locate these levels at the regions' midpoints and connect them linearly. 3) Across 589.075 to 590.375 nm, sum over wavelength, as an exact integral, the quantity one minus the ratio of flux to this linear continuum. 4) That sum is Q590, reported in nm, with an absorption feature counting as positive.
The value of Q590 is 0.10 nm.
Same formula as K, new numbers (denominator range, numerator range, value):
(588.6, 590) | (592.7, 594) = 1.13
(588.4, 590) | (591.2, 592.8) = 1.13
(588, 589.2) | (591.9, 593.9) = 1.10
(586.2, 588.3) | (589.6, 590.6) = 0.96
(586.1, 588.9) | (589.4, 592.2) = 1.01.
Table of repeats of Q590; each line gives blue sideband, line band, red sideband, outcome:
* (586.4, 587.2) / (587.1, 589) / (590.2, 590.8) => 0.099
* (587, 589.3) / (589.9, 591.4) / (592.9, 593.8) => -0.051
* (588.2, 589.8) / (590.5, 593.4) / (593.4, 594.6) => -0.198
